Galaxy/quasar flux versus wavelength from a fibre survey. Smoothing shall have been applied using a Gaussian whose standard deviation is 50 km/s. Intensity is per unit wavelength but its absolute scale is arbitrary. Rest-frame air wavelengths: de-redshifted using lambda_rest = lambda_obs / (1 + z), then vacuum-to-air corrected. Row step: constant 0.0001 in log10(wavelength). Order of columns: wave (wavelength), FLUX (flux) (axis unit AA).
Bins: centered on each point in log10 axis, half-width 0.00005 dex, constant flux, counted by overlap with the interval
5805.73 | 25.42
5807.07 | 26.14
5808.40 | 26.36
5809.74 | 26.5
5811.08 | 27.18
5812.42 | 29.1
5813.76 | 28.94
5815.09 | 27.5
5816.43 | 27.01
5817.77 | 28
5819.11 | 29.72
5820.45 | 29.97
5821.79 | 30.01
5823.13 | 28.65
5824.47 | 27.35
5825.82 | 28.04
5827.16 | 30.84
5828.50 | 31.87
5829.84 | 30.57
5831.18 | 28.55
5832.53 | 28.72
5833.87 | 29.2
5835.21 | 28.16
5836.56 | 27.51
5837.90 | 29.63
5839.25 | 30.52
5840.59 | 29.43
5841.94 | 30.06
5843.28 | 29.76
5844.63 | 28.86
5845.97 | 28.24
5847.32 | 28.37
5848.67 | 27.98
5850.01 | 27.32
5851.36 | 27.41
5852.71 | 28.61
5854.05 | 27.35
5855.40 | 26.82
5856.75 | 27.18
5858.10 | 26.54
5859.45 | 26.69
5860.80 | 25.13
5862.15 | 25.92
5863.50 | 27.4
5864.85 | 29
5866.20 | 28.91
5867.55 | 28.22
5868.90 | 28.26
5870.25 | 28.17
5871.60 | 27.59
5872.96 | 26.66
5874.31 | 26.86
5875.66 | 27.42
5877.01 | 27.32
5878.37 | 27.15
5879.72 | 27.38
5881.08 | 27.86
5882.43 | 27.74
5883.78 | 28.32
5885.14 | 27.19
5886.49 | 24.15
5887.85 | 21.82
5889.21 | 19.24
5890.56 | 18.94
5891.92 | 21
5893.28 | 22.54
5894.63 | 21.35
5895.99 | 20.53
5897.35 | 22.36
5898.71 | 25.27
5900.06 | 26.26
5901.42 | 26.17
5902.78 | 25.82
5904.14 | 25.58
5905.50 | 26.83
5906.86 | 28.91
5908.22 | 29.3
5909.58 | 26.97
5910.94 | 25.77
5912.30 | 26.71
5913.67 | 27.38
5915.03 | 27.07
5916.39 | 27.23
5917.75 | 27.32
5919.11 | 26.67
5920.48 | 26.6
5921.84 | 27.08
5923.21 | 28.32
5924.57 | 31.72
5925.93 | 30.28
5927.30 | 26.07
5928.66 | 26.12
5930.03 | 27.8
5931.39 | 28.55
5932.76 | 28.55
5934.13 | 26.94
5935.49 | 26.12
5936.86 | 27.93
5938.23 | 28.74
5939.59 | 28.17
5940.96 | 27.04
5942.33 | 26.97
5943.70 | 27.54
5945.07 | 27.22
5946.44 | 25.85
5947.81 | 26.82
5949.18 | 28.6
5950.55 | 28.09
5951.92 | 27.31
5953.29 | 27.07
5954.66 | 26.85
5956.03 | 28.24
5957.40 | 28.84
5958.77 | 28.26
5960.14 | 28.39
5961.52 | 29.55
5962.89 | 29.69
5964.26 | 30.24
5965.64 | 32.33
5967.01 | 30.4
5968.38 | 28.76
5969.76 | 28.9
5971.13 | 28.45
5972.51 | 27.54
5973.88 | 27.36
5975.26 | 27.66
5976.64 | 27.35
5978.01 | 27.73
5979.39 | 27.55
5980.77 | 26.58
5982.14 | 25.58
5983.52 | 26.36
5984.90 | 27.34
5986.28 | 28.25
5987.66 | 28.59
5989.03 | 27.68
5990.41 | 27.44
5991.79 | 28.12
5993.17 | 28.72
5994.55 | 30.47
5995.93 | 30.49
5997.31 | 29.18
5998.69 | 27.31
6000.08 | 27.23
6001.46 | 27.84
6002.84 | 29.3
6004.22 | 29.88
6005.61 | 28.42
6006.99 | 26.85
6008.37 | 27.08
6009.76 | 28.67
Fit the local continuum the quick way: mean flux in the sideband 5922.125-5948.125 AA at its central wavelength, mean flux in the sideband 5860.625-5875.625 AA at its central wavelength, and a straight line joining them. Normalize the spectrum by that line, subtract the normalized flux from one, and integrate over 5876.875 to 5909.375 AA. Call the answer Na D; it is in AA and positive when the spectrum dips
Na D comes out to 3.1 AA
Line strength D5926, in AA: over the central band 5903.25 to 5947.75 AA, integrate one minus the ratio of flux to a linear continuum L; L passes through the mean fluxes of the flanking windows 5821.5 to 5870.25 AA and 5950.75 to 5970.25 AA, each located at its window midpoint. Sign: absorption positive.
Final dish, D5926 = 2.0 AA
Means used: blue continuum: 28.4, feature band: 27.5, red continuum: 28.9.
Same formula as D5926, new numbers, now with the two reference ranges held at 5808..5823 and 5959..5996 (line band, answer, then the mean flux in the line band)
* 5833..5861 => 0.1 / 28.2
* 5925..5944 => 0.4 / 27.7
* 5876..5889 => 0.9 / 26.3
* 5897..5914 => 1.1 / 26.5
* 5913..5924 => 0.4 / 27.3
